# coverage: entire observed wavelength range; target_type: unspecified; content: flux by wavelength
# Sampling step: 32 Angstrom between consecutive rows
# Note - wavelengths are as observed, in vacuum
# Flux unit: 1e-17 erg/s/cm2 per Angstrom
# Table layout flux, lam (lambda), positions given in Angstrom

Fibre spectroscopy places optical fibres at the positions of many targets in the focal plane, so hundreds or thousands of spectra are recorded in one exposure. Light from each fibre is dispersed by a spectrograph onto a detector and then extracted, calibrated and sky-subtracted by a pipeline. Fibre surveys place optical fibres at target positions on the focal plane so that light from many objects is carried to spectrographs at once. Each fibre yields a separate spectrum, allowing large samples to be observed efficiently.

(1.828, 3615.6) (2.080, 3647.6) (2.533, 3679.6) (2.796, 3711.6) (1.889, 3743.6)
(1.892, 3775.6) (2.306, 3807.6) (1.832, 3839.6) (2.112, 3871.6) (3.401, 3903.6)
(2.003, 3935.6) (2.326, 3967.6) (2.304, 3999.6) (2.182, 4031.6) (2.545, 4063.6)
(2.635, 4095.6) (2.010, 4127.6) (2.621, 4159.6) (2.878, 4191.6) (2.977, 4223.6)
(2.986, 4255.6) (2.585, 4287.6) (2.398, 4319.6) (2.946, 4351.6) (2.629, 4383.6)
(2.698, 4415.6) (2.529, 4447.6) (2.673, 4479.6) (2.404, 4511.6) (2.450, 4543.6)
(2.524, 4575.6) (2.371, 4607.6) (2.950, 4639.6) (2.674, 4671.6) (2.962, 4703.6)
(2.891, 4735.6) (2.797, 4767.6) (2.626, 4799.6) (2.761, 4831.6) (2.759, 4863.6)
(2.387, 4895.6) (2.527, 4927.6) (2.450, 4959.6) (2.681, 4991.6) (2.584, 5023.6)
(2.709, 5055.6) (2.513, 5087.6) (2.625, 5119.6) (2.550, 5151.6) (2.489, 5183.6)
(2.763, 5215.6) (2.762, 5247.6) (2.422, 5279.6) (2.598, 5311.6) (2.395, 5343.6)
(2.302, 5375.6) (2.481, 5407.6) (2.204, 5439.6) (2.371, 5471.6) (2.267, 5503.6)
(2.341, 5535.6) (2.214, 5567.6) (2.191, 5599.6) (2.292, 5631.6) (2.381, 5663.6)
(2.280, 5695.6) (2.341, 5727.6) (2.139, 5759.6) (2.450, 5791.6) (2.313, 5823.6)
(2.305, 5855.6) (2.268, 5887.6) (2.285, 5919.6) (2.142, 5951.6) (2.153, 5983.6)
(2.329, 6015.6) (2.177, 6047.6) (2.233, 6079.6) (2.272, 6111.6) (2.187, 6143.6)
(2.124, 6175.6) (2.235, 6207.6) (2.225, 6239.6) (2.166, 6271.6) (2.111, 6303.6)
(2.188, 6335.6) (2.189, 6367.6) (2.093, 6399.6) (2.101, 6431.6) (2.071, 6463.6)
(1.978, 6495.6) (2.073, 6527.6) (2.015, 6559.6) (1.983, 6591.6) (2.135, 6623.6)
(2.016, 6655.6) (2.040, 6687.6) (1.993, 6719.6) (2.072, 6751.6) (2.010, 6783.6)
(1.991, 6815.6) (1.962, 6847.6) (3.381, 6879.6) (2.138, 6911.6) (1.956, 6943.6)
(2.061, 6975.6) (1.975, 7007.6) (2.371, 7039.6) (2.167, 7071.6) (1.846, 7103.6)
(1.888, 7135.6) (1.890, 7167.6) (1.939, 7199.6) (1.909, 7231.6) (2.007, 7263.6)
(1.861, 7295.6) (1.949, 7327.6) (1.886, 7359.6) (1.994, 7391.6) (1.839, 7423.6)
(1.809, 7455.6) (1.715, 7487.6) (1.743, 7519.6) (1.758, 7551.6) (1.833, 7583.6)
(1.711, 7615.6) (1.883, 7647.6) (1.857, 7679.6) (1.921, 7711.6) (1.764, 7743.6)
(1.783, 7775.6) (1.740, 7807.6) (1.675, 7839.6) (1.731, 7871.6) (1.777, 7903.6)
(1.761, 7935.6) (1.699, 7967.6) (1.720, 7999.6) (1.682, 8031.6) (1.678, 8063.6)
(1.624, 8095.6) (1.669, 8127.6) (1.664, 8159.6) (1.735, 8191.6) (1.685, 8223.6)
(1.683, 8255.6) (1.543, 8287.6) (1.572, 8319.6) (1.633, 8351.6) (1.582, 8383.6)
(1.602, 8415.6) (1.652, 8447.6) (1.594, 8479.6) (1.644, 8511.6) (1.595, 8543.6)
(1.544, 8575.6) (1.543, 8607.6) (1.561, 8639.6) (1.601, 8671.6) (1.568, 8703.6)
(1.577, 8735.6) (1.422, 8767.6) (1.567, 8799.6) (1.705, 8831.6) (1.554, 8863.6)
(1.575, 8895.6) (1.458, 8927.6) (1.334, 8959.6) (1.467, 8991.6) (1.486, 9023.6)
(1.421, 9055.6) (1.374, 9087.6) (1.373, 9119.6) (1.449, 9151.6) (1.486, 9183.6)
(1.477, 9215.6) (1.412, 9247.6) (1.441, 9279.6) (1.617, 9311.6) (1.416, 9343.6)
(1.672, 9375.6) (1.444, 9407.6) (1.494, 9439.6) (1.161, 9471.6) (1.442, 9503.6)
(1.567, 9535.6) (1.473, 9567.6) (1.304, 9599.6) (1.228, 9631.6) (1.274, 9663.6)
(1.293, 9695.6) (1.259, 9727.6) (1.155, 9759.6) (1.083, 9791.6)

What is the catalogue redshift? 0.05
